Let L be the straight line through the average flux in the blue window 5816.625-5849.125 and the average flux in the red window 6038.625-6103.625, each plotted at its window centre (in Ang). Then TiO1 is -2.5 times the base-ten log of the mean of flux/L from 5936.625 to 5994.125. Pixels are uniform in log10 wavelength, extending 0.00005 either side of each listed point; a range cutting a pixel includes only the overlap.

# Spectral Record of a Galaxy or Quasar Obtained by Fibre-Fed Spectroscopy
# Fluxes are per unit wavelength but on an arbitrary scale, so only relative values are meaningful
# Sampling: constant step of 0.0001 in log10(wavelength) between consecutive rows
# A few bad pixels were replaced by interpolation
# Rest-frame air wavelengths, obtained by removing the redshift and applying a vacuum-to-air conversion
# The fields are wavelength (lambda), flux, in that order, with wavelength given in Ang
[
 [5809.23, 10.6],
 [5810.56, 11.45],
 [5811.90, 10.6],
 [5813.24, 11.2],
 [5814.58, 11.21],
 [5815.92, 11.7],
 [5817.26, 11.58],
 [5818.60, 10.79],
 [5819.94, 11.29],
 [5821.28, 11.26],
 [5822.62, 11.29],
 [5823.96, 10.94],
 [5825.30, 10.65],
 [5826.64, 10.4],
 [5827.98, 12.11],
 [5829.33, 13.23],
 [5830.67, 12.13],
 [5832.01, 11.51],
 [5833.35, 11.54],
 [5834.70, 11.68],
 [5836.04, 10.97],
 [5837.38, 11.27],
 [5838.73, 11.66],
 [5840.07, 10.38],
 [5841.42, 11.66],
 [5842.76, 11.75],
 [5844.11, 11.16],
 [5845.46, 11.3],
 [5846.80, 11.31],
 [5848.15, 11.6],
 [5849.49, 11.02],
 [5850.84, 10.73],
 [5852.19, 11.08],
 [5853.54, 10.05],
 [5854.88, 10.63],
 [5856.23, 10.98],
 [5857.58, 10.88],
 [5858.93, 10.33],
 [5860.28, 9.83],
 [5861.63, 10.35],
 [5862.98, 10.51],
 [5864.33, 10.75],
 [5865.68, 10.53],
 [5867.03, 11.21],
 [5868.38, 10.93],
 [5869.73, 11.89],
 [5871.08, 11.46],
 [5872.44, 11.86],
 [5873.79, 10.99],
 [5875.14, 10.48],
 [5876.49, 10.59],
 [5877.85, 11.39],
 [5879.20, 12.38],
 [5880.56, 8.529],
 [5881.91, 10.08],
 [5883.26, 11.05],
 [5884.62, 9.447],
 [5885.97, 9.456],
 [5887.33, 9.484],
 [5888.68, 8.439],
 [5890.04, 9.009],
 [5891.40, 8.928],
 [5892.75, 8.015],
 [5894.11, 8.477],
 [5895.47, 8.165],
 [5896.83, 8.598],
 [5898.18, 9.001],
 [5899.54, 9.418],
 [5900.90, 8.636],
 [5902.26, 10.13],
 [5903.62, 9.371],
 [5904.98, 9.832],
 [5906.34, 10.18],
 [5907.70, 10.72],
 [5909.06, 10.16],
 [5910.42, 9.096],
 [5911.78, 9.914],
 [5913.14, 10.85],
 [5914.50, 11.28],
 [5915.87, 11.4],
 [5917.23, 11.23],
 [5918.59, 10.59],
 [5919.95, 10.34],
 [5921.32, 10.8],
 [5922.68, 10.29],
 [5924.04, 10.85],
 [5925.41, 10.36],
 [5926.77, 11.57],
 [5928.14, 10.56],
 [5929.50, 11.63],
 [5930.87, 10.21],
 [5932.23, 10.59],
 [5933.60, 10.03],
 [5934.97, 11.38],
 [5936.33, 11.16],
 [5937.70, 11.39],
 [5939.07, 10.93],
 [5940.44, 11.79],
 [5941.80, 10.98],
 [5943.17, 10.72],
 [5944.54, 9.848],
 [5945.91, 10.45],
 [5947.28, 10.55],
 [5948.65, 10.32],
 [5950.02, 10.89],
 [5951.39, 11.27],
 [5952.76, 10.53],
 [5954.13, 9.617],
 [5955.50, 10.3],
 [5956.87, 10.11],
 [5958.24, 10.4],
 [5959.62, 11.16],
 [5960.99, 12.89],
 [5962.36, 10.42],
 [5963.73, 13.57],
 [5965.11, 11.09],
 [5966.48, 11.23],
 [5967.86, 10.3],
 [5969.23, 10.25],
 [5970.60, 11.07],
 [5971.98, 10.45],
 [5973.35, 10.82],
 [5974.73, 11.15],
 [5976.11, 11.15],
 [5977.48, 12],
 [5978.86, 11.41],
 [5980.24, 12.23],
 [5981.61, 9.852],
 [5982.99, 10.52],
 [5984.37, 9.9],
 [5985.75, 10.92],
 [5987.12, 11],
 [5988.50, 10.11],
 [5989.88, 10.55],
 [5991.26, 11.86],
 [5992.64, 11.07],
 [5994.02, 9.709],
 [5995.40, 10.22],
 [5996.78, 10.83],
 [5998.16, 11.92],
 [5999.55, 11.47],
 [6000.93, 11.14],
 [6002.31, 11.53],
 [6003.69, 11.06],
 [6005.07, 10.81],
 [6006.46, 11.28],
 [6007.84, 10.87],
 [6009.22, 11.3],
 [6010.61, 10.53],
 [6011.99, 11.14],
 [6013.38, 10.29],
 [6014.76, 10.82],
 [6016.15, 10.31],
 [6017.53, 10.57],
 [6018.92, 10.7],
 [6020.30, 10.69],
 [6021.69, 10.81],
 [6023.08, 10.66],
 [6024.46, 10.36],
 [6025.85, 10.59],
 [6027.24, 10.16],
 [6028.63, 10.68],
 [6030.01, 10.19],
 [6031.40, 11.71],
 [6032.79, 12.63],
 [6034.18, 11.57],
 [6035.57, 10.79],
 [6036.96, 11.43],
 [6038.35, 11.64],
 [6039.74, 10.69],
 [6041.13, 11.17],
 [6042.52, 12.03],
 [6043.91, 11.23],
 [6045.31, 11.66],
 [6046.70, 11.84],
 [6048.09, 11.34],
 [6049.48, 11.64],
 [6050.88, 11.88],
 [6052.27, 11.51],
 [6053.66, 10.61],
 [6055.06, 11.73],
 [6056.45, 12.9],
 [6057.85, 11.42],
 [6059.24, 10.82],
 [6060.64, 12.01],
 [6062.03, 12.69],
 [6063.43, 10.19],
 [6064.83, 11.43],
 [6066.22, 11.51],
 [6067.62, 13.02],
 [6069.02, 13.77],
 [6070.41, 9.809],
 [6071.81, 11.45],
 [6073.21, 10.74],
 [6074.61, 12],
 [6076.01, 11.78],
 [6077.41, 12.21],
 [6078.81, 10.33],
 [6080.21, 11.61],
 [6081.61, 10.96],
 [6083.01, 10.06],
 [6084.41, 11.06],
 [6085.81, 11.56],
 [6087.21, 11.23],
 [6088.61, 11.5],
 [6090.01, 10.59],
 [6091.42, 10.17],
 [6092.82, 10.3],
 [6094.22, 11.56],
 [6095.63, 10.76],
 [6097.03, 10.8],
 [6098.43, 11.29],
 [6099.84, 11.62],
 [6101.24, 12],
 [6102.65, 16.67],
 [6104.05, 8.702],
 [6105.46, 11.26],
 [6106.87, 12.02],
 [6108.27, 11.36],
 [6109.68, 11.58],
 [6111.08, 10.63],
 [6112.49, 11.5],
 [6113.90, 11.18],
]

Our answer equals 0.05 mag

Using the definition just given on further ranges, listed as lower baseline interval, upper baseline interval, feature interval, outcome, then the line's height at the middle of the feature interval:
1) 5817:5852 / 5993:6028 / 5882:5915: 0.17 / 11.1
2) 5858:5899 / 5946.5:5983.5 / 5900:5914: 0.05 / 10.4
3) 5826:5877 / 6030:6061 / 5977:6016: 0.05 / 11.4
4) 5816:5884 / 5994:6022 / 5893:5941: 0.07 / 11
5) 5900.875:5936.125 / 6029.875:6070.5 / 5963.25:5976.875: -0.01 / 10.9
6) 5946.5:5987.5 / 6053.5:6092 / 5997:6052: 0.01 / 11.2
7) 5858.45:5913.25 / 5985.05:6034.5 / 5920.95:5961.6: -0.04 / 10.4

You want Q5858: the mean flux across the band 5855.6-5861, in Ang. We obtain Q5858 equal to 10.5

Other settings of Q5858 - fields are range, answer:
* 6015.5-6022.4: 10.6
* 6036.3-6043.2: 11.4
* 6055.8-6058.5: 12.1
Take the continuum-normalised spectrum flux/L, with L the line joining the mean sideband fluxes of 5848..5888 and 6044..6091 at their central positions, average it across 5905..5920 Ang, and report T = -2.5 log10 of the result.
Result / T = 0.04 mag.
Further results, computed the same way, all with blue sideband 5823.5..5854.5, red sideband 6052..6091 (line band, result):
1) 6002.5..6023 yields 0.06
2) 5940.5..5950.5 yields 0.07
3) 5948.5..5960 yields 0.09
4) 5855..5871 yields 0.05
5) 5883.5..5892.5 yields 0.23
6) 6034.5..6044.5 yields 0.01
